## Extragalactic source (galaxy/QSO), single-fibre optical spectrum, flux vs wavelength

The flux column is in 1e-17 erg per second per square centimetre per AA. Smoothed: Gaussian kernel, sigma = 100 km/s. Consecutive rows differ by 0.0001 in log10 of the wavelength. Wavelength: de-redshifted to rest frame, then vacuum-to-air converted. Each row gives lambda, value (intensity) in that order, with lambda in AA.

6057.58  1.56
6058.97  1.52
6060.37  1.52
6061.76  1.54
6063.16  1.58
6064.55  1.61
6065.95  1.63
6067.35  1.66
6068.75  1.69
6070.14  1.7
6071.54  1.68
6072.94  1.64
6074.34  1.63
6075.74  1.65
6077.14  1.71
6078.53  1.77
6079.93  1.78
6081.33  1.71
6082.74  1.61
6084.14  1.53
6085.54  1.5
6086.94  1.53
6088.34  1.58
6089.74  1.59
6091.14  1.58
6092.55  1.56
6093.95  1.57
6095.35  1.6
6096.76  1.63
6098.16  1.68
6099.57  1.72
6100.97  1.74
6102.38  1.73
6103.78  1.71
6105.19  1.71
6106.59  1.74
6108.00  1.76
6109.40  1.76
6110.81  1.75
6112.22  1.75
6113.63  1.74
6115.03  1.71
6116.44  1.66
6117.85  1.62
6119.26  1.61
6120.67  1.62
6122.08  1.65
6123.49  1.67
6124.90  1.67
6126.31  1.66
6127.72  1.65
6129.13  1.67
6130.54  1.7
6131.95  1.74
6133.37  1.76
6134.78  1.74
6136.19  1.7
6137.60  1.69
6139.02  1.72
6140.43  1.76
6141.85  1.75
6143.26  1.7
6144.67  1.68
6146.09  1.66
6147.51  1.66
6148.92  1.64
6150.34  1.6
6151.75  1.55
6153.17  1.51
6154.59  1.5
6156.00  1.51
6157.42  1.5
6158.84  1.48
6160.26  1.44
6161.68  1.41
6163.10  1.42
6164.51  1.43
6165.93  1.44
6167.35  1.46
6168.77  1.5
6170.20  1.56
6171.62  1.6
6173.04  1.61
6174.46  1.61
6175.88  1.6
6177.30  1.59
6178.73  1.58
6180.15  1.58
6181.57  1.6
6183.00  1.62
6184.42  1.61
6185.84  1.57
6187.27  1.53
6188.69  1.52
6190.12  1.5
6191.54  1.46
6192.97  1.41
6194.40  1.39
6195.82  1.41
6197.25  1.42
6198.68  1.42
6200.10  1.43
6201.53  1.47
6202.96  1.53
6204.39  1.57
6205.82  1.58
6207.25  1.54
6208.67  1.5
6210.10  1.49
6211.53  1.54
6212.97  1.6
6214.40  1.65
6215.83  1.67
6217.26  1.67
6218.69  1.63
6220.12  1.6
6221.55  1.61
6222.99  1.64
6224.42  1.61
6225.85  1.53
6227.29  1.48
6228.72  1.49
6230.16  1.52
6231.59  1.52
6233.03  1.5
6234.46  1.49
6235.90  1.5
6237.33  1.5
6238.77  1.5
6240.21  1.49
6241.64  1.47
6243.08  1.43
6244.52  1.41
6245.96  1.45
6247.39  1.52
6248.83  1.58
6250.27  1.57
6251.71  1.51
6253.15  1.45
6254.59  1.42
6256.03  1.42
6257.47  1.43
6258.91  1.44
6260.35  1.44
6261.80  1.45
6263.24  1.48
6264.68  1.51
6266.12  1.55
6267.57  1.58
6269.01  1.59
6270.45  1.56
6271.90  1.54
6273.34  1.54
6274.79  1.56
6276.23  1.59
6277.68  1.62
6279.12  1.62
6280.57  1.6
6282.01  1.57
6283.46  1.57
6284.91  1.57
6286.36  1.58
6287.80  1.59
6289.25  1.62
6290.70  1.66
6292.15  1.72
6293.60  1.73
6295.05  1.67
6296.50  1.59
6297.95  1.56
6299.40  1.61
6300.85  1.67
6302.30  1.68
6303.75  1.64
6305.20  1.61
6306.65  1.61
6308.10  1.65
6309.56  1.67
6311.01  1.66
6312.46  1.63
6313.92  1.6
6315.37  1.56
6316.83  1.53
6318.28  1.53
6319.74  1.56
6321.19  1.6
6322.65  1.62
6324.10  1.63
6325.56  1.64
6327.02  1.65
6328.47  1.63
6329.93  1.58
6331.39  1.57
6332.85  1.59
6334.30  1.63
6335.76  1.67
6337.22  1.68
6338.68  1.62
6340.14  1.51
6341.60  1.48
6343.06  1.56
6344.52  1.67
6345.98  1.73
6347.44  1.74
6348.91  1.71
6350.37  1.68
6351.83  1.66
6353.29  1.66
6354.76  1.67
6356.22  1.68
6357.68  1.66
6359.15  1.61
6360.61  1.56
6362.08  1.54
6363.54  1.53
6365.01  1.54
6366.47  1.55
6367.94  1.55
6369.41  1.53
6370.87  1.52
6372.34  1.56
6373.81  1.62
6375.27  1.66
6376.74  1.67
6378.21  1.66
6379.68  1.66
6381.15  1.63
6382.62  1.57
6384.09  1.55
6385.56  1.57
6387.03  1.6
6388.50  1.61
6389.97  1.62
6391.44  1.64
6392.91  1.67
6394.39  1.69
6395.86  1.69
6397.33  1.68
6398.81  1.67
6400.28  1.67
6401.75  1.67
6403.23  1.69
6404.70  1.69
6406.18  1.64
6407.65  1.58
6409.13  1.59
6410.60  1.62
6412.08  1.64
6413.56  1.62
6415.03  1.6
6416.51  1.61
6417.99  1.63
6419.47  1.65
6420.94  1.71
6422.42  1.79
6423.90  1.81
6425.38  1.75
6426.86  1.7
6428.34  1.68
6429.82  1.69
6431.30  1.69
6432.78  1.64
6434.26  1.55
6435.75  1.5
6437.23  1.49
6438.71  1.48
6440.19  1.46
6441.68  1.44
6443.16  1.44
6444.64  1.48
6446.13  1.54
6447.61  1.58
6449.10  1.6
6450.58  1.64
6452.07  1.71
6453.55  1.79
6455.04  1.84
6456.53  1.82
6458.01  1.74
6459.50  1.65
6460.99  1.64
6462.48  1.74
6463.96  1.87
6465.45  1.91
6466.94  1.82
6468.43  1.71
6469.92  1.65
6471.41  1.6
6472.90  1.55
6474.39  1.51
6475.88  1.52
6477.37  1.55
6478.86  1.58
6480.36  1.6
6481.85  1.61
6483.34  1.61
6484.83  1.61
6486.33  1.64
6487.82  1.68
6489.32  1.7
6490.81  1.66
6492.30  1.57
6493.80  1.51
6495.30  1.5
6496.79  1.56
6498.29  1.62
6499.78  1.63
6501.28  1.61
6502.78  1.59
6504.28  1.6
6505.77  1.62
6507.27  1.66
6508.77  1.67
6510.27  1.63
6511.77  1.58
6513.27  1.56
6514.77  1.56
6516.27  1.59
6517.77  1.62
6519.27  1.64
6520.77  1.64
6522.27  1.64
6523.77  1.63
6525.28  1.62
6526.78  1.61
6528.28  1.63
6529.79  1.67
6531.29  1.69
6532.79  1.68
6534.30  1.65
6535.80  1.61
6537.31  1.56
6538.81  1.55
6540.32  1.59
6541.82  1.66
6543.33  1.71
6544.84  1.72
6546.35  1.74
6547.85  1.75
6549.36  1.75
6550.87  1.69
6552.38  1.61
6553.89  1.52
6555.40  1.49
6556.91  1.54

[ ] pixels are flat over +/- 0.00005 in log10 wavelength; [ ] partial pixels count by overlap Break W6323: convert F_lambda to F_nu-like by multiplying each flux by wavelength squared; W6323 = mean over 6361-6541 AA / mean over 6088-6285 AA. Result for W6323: 1.12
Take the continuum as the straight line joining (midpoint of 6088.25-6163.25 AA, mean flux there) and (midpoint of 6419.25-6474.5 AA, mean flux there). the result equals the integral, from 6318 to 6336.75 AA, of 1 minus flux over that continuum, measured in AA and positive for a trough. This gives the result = 0.48 AA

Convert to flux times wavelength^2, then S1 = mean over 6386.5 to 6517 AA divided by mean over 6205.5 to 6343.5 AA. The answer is 1.1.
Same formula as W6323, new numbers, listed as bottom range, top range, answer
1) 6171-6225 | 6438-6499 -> 1.14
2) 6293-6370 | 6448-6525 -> 1.07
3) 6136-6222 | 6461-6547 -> 1.16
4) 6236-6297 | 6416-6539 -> 1.13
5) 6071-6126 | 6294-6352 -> 1.05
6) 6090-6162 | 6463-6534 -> 1.11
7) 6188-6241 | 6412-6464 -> 1.16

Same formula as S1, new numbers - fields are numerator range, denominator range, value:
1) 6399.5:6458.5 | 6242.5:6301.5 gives 1.11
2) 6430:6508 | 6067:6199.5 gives 1.12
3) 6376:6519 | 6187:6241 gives 1.15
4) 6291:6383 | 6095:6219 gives 1.07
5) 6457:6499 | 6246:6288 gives 1.14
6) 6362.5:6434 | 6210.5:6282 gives 1.12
